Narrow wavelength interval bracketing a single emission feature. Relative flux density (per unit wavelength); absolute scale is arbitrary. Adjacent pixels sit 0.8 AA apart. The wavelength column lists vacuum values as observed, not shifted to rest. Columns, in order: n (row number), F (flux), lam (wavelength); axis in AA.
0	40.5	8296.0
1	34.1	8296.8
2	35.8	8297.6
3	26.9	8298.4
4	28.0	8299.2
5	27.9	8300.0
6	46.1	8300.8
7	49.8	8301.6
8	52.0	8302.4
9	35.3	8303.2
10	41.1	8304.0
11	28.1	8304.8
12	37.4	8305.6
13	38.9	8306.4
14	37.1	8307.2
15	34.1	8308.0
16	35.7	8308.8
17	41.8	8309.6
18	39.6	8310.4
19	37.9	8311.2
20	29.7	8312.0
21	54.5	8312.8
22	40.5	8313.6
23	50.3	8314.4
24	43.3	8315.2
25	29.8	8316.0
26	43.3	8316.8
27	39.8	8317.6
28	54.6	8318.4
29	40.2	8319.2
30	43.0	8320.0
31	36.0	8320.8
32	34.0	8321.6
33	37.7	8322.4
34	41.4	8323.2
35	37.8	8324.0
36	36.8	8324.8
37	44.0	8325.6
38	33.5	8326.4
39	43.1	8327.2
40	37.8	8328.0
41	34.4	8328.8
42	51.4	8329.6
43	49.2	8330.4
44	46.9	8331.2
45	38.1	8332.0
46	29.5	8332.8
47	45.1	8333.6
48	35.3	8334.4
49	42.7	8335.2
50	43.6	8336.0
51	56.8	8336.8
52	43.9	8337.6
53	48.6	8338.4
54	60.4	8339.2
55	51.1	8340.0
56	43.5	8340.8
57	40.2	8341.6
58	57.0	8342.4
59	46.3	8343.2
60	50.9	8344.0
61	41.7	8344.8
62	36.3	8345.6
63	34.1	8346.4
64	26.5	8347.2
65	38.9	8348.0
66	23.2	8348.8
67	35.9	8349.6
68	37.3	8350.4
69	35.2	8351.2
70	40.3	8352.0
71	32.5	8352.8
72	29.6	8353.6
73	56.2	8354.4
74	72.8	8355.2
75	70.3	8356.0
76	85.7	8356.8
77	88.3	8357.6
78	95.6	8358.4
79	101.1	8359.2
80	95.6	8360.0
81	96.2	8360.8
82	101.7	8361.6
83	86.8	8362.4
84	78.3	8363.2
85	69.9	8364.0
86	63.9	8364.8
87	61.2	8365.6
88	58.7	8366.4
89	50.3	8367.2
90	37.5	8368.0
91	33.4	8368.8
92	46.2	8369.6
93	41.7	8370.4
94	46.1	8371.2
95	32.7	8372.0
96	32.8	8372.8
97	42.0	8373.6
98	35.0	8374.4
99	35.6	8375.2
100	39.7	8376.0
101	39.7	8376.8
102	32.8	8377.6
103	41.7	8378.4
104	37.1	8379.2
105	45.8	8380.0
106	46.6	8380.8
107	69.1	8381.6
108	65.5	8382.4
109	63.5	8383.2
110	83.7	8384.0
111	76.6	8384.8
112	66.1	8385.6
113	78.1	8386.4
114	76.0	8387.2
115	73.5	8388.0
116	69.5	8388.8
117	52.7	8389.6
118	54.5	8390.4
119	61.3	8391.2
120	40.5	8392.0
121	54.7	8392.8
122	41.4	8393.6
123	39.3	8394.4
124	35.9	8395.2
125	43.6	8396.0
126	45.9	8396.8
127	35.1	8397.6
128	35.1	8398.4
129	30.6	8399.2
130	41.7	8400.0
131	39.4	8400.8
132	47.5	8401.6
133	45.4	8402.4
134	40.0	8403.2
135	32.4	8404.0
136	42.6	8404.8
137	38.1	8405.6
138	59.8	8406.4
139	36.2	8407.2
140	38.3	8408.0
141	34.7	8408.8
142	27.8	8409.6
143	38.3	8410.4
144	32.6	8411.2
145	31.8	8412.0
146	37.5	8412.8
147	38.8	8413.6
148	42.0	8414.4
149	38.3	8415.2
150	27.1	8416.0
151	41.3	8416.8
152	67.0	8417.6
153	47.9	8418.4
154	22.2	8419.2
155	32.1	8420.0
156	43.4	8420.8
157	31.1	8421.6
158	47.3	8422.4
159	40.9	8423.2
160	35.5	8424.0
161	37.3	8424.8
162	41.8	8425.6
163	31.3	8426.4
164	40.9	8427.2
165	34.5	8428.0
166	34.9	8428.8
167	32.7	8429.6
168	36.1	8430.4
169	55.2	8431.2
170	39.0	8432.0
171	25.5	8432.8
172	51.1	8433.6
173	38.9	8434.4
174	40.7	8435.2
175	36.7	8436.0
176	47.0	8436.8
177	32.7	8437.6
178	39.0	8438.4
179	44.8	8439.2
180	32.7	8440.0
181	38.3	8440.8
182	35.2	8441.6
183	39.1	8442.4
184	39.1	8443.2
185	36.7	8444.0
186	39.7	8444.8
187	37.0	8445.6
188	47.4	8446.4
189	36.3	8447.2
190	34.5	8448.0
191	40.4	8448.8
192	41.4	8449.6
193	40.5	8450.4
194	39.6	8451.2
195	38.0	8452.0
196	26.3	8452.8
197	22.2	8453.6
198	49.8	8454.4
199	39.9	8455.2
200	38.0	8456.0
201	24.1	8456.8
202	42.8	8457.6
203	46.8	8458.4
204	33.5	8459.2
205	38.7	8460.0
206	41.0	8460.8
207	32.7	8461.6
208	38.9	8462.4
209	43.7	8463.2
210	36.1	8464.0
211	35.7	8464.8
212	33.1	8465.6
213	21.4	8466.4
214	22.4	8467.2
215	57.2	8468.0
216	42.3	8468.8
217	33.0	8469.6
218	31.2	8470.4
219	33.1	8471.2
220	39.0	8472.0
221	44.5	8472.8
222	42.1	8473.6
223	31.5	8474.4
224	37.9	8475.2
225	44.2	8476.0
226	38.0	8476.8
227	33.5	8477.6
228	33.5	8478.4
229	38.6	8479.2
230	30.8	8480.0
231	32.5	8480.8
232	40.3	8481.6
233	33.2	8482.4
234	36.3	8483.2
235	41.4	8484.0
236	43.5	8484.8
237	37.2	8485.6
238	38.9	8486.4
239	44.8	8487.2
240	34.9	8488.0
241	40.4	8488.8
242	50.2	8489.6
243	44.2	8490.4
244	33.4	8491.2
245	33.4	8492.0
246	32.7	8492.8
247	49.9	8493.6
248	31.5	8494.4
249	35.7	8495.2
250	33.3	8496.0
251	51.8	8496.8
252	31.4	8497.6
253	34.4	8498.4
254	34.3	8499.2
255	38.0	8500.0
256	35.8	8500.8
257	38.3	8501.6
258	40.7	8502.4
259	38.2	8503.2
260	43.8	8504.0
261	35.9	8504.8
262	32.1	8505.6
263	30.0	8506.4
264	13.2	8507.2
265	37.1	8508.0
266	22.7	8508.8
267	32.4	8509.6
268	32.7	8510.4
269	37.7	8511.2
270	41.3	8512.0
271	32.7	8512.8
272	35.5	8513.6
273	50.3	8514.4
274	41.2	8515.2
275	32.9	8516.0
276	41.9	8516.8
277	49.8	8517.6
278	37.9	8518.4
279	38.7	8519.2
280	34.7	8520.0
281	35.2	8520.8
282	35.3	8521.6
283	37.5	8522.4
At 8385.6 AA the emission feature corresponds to [N II]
